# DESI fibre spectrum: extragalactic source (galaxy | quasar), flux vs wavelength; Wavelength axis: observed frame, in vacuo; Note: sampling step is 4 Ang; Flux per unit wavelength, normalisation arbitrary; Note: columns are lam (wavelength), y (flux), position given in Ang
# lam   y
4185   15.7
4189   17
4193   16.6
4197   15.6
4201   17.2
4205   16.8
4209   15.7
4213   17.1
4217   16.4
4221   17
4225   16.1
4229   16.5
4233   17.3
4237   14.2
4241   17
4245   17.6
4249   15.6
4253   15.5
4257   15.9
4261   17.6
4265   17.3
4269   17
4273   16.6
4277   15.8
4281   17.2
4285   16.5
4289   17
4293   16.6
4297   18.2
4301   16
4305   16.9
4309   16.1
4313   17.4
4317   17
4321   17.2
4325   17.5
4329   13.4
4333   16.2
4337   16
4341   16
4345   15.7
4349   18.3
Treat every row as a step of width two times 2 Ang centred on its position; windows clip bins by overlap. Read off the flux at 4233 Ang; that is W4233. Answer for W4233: 17.3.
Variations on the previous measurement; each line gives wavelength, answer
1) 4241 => 17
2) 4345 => 15.7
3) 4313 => 17.4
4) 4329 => 13.4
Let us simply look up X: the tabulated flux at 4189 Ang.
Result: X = 17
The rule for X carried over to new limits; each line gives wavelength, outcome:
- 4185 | 15.7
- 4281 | 17.2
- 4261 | 17.6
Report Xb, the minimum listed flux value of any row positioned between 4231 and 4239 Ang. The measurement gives 14.2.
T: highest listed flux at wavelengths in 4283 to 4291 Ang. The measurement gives 17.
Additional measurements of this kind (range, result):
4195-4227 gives 17.2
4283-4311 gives 18.2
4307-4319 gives 17.4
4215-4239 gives 17.3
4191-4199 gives 16.6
